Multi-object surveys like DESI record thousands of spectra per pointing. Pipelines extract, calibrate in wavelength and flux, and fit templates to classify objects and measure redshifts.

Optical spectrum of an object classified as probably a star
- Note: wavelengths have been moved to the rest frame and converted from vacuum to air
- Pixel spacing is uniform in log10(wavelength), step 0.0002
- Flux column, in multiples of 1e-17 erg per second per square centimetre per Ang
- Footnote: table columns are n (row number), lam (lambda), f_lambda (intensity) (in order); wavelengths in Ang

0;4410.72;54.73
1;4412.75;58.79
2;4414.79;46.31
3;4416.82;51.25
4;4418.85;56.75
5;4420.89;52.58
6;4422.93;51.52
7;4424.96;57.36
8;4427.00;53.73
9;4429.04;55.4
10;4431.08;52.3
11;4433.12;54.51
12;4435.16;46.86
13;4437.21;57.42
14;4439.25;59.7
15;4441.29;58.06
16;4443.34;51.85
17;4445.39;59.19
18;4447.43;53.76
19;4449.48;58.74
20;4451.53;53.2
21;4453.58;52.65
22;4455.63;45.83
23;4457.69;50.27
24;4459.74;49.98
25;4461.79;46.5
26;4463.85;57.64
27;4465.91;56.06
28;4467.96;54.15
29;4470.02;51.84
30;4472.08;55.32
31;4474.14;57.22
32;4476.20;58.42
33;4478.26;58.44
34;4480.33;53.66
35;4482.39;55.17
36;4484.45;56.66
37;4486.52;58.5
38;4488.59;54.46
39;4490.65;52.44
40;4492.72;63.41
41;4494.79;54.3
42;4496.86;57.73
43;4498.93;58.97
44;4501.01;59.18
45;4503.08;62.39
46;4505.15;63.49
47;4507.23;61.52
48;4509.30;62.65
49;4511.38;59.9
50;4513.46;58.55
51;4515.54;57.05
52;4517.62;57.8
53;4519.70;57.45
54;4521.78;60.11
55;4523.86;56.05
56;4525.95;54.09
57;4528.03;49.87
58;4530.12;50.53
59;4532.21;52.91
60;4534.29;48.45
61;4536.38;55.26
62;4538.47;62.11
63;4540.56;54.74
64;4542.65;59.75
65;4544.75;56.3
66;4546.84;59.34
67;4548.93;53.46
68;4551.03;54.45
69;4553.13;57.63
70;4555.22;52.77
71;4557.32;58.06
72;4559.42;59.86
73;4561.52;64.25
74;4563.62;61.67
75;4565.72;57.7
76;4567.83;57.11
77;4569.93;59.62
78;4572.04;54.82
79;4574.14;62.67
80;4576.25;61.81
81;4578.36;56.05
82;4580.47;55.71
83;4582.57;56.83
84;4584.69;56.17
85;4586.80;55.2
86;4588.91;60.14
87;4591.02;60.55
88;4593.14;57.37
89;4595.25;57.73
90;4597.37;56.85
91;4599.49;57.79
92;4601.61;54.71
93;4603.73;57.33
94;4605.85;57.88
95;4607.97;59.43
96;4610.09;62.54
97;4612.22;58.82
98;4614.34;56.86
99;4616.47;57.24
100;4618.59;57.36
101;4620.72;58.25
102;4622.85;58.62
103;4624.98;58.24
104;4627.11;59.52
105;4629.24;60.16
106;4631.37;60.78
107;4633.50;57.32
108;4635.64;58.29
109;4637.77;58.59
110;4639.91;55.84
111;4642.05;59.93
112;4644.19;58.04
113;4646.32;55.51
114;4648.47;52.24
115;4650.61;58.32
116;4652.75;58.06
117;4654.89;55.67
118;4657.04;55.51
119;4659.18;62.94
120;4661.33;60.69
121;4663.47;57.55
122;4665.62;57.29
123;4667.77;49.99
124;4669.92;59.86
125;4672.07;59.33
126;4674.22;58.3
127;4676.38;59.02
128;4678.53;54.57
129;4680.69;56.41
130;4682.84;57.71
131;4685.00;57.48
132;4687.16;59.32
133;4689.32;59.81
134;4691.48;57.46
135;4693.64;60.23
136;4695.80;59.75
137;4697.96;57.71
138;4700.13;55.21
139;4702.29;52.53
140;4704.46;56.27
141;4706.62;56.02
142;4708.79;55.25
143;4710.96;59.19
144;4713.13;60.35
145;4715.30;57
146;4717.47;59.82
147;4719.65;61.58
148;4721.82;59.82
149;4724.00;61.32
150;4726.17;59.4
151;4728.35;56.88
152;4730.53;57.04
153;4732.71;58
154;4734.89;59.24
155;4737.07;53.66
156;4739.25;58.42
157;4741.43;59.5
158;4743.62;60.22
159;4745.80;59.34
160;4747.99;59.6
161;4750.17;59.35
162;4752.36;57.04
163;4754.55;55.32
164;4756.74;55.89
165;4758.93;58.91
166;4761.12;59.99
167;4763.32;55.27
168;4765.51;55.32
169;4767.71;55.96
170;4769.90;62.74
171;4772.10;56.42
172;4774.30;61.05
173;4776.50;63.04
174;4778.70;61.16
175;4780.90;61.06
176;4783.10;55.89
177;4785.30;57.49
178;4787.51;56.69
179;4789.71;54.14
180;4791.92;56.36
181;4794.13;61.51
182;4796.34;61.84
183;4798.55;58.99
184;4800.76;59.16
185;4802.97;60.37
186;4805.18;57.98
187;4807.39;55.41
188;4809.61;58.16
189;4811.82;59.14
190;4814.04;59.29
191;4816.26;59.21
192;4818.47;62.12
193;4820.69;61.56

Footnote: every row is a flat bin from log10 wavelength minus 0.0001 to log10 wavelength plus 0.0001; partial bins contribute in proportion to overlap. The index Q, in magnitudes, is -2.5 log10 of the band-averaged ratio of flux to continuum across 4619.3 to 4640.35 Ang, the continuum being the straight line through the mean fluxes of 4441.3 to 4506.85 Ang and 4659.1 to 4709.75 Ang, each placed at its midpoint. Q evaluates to -0.031 mag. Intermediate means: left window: 55.6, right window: 57.4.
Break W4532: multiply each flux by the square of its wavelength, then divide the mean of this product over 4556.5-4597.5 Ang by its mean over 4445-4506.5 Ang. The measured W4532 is 1.1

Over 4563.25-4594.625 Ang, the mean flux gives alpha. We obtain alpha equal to 58.2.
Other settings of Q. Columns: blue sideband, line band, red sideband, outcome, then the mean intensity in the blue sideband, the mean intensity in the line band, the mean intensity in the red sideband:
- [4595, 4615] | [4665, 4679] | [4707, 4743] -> 0.02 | 58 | 57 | 58.5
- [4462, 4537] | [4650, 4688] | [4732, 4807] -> 0.00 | 56.6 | 57.7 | 58.4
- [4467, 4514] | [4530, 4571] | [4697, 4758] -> 0.02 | 57.8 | 56.9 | 57.9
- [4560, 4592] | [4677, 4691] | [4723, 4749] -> 0.02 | 58.7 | 57.6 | 58.5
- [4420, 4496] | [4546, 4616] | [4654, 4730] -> -0.03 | 54.6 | 58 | 57.9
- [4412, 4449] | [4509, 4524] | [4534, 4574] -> -0.04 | 54.3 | 58.7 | 57.5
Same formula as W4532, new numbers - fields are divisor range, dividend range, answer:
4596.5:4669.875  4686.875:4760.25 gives 1.05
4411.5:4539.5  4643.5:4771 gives 1.15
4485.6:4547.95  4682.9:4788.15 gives 1.12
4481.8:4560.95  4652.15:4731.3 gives 1.09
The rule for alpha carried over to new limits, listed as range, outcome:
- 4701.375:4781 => 58.3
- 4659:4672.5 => 57.9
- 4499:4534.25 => 57.5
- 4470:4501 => 56.7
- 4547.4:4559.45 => 55.9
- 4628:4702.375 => 57.7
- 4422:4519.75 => 55.9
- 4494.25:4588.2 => 57.5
